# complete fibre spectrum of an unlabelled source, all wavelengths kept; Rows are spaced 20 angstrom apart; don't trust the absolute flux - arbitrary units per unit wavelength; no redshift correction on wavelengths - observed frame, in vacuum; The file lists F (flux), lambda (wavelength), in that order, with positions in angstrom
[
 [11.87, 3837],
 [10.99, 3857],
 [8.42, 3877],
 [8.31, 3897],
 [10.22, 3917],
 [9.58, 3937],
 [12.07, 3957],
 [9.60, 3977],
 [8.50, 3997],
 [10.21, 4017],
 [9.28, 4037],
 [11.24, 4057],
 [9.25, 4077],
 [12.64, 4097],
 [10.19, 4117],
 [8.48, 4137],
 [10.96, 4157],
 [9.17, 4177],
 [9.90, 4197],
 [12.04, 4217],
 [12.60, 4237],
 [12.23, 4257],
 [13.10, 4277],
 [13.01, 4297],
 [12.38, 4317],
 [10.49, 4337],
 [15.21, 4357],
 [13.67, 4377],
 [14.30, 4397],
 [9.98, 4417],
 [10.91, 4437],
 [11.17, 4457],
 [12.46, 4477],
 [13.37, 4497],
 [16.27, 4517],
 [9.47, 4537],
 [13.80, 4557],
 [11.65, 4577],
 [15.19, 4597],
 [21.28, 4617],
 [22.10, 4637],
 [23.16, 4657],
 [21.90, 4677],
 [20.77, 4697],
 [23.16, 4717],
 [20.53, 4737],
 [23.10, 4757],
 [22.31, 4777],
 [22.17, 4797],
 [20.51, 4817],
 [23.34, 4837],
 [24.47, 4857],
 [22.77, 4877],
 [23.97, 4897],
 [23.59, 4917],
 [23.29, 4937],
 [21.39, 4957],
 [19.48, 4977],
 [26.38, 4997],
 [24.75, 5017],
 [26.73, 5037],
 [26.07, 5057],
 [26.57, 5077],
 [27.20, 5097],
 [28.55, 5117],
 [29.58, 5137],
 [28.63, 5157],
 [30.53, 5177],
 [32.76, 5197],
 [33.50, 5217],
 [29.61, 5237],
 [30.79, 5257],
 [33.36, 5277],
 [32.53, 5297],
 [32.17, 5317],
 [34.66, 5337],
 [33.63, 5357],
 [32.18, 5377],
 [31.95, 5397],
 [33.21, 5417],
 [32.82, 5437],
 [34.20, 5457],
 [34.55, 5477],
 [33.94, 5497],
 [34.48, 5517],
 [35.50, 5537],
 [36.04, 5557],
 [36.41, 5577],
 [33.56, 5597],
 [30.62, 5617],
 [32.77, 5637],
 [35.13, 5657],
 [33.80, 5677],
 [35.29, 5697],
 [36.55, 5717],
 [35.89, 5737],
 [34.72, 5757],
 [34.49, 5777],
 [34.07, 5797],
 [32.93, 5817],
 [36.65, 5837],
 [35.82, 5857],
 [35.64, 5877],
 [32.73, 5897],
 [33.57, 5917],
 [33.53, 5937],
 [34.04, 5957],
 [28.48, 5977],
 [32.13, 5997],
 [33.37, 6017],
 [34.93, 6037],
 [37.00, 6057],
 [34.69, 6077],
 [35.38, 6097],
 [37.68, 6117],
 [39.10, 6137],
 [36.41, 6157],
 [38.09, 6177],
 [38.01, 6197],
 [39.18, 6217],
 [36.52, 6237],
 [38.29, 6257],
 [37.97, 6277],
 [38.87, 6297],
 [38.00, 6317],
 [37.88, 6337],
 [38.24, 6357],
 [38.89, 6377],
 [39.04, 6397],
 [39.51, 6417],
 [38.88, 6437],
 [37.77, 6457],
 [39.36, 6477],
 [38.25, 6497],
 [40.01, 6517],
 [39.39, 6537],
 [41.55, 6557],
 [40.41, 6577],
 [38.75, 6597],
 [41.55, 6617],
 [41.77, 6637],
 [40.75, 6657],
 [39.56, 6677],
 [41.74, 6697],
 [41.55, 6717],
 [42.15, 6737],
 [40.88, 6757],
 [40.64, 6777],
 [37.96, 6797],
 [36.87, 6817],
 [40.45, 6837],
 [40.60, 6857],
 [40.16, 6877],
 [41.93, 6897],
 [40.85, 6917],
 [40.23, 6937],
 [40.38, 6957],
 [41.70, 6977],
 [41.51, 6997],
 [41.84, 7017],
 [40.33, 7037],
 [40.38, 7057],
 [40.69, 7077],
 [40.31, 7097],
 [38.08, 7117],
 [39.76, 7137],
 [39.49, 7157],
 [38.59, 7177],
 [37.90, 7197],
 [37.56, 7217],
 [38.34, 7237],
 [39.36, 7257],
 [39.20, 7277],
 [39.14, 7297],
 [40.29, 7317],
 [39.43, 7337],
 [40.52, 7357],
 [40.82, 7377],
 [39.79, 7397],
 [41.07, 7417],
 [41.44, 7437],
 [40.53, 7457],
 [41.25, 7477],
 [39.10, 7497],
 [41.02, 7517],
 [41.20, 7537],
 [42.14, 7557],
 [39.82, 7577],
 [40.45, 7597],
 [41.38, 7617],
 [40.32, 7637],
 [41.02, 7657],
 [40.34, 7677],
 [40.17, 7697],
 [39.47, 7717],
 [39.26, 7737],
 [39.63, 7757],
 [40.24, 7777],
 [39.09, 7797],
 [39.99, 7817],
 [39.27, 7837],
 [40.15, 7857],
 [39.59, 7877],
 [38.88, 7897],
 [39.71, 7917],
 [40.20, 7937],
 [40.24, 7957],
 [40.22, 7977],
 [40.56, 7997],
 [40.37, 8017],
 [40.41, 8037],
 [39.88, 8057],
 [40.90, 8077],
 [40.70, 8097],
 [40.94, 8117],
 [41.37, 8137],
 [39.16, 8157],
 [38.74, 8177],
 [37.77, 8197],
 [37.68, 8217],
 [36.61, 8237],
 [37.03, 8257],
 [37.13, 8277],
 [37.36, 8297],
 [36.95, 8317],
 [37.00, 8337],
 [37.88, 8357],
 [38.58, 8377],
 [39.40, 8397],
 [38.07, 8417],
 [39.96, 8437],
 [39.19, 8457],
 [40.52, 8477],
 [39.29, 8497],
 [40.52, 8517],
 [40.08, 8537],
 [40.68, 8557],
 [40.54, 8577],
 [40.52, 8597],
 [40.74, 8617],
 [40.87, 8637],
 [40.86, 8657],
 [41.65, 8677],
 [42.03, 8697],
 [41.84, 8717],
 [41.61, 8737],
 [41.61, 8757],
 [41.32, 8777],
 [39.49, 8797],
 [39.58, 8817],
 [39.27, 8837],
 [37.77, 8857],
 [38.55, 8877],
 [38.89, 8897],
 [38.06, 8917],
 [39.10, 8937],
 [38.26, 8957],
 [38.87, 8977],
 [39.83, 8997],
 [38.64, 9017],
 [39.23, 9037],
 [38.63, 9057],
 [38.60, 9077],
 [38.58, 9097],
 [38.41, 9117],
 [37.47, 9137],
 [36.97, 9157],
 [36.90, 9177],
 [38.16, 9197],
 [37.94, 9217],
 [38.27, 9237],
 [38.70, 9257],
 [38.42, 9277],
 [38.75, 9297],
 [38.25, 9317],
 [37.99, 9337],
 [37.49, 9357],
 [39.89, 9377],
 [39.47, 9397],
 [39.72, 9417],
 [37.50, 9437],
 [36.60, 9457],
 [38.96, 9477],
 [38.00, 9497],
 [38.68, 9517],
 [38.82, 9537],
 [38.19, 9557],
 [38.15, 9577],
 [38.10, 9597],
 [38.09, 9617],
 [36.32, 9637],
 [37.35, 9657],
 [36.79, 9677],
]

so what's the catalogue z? 0.15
